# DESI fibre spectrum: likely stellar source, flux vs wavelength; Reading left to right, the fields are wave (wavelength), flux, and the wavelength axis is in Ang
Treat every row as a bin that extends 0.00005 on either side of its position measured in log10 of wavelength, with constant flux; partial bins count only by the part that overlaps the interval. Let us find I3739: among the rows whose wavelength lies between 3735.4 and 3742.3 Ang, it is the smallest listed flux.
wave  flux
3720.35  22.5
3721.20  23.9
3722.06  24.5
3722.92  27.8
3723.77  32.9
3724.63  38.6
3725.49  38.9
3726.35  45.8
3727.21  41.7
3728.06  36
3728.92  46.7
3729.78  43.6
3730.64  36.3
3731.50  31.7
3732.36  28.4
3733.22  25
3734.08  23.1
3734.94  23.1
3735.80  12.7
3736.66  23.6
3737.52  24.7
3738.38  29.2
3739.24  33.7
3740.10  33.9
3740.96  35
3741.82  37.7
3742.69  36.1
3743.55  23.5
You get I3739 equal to 12.7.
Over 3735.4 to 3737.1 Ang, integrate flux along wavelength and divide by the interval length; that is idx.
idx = 18.3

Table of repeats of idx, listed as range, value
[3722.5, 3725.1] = 33.2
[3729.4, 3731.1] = 39.7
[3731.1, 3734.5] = 27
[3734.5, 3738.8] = 22.7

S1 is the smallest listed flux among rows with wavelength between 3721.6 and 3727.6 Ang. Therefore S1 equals 24.5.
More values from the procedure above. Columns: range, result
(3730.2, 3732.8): 28.4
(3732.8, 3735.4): 23.1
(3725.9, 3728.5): 36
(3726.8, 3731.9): 31.7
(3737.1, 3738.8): 24.7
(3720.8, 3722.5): 23.9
